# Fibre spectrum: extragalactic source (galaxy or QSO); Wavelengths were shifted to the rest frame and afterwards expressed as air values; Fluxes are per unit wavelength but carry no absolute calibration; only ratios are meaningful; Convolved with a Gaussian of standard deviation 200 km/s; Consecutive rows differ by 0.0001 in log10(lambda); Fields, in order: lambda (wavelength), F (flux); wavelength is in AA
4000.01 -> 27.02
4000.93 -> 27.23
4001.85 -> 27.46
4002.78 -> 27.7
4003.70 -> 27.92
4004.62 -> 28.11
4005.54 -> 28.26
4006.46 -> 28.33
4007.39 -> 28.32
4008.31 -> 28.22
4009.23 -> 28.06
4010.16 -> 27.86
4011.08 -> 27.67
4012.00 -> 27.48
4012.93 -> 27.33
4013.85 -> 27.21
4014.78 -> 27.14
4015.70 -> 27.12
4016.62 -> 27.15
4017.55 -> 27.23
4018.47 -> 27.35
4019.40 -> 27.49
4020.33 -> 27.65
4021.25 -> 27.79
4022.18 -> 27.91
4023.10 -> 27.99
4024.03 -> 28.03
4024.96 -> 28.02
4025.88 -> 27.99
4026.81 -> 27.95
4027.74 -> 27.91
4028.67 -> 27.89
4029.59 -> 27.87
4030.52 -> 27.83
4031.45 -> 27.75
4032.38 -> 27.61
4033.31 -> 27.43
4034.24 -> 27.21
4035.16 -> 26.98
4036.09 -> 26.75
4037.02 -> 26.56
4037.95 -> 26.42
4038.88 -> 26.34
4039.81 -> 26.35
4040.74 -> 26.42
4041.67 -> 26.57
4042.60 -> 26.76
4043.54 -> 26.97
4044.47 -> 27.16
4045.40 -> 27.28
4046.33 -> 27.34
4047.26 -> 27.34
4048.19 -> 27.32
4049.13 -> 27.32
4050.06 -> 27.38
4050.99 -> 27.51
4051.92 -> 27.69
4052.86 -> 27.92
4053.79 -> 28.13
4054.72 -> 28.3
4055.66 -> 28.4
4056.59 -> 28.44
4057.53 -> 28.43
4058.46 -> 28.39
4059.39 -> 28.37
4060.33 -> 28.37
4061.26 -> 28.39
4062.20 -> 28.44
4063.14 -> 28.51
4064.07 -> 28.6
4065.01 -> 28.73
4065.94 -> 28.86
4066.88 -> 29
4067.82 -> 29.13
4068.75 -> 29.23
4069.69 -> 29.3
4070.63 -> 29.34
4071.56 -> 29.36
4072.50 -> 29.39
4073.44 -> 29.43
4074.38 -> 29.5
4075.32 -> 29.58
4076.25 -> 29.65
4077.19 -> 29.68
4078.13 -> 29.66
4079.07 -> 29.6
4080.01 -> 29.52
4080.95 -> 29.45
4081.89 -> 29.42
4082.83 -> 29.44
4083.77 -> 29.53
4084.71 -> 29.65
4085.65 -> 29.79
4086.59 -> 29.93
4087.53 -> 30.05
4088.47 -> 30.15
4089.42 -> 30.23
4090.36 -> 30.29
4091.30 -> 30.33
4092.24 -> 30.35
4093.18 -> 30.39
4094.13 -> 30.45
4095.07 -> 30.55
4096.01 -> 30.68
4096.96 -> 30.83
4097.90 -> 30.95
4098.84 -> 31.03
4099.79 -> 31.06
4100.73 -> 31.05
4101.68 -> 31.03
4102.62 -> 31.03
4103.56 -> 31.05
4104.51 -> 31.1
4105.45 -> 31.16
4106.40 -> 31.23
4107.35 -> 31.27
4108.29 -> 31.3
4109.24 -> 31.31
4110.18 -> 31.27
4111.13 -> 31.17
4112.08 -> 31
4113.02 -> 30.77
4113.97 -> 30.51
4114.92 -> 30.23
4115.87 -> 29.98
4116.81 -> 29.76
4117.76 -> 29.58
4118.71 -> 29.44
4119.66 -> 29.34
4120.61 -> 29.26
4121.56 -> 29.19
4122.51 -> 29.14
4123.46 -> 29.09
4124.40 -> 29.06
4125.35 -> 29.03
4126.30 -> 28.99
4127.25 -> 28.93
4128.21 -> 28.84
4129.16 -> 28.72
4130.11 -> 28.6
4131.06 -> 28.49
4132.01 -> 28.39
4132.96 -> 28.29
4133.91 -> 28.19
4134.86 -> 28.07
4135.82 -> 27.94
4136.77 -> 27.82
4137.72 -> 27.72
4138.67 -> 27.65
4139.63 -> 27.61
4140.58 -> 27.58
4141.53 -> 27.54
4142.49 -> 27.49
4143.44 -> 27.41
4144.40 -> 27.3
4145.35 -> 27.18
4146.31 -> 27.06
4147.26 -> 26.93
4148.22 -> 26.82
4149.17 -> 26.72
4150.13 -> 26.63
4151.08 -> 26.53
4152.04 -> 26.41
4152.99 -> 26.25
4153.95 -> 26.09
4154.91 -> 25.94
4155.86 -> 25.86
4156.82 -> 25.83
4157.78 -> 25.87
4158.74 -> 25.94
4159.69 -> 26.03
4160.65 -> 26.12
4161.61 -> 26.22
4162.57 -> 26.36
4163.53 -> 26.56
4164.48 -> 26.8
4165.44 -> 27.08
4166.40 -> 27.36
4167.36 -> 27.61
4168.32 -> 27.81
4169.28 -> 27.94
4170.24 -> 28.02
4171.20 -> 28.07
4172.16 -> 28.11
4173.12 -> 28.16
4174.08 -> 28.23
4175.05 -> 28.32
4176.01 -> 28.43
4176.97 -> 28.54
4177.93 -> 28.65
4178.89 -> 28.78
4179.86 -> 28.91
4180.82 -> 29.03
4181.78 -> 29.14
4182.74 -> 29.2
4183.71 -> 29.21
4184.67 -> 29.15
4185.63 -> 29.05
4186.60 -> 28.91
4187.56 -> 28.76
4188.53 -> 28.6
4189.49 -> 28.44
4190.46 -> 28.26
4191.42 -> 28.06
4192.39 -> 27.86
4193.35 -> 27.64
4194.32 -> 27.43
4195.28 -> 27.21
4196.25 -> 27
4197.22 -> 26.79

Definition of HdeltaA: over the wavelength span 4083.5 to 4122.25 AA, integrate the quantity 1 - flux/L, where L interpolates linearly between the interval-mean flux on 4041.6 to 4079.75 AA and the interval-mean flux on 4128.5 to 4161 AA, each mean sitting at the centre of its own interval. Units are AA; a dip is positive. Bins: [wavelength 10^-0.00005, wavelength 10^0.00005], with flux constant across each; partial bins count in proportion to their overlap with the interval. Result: -3.7 AA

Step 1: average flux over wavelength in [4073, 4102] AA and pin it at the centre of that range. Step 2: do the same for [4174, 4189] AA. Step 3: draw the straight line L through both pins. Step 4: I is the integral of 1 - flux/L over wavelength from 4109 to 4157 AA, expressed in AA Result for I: 1.9 AA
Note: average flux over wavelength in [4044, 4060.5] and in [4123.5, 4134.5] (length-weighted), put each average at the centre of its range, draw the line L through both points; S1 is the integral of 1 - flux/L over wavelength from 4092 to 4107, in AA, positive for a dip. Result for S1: -1.3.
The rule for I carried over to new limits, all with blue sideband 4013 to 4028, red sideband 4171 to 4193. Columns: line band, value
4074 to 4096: -1.48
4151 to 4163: 0.99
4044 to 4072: -0.43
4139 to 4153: 0.65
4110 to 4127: -0.95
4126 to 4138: -0.04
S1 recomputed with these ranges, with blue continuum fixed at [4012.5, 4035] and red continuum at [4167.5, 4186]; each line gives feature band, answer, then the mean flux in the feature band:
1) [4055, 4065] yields -0.2 AA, 28.4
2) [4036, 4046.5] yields 0.4 AA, 26.7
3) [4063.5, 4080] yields -0.8 AA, 29.3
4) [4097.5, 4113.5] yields -1.7 AA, 31.1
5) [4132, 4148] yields 0.4 AA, 27.6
